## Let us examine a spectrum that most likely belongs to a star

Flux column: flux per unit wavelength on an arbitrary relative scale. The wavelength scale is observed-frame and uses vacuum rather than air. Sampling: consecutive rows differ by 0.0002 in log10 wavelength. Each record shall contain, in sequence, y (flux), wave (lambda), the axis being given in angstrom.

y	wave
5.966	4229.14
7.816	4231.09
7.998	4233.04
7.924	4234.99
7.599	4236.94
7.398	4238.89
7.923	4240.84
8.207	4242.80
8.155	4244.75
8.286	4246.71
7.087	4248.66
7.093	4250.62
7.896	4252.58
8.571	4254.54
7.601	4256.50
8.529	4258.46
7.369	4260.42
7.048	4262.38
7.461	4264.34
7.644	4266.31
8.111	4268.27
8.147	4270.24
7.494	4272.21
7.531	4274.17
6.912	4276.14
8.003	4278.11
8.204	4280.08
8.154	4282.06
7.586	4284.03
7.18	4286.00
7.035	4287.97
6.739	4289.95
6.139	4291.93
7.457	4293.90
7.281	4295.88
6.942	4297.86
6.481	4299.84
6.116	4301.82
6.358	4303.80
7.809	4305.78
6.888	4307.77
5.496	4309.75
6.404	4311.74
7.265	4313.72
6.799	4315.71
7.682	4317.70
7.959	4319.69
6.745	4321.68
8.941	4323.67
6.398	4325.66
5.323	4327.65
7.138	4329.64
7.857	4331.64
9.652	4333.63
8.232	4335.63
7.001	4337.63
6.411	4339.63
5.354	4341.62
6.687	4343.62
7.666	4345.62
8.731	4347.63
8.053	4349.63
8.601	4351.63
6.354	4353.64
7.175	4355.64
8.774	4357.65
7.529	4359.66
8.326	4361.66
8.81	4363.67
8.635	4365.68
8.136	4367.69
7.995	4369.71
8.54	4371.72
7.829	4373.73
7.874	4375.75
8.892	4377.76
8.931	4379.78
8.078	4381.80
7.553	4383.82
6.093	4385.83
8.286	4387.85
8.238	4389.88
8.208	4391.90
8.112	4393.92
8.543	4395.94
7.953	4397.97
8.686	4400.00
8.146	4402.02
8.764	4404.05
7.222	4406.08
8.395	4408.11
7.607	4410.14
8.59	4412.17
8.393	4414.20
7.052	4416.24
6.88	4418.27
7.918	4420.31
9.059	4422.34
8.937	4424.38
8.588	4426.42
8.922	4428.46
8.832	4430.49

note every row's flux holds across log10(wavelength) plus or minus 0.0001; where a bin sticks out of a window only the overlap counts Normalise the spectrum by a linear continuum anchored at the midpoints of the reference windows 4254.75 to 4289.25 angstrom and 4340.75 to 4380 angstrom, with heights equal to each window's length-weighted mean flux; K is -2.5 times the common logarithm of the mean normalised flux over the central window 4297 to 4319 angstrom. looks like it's 0.15 mag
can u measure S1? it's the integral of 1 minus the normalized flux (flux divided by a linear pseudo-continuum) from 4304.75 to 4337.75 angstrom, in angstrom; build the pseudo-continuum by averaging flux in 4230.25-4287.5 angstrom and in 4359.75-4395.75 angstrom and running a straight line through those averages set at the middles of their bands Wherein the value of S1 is 2.83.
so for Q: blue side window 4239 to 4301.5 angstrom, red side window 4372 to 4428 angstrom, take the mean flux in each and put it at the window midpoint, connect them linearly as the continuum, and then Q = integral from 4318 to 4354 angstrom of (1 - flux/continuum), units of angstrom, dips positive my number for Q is 1.90 angstrom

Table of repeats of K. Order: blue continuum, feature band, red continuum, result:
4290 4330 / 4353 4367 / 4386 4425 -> -0.07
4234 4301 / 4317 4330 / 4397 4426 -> 0.09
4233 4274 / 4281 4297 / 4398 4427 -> 0.10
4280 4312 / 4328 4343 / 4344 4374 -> 0.05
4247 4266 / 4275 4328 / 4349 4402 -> 0.11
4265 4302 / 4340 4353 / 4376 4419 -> 0.04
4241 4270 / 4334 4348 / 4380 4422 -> 0.10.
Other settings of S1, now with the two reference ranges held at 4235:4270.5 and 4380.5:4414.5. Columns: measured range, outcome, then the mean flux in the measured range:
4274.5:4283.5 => 0.1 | 7.78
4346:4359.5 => 0.1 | 7.9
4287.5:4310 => 3.2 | 6.76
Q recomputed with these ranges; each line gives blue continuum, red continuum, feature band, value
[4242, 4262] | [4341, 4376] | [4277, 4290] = 0.4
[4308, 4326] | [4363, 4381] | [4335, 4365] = 1.1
